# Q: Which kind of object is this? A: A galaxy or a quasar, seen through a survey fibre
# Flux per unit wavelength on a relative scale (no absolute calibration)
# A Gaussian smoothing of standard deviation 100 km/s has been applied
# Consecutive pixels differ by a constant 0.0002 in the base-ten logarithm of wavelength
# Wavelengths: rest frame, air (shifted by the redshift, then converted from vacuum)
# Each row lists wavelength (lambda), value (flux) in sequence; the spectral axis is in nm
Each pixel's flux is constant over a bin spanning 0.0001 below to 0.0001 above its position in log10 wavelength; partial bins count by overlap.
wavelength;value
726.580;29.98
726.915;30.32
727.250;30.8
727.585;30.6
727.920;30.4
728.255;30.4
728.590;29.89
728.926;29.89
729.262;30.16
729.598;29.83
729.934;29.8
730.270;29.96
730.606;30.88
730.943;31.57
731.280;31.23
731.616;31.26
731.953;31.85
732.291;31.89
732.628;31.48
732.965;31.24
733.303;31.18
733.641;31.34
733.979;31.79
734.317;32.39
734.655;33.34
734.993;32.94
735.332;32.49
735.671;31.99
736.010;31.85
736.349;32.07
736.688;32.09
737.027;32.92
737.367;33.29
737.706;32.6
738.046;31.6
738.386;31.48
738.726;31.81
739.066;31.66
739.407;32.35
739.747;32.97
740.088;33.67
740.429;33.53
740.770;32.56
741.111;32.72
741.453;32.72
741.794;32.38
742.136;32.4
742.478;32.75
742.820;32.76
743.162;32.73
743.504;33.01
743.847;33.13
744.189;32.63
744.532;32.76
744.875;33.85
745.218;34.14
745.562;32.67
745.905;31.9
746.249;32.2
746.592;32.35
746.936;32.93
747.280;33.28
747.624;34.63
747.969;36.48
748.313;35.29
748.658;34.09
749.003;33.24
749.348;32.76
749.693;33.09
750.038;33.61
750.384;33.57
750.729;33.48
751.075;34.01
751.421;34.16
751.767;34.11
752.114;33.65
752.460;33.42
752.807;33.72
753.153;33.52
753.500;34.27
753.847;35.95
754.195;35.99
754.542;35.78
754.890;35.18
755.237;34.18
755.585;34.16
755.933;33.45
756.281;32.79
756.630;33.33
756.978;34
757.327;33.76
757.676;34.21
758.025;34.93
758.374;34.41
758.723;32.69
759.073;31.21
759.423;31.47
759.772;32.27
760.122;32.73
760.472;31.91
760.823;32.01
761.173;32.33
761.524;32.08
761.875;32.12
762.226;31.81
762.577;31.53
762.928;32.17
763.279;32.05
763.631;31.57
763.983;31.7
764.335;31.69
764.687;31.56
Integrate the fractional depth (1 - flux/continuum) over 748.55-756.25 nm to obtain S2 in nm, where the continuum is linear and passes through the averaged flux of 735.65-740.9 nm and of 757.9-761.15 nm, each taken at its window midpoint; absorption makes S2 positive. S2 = -0.359 nm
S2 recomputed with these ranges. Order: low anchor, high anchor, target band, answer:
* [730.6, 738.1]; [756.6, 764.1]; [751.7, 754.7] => -0.19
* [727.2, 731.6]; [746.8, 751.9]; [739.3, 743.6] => -0.04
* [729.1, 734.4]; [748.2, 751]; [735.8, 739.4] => -0.03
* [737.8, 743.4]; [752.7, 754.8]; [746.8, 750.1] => 0.00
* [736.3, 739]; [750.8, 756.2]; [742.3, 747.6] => 0.04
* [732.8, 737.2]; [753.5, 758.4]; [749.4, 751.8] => 0.01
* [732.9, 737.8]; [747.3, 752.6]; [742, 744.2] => 0.02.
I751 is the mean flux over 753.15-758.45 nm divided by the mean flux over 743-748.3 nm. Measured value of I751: 1.03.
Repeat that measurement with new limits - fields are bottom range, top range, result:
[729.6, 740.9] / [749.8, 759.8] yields 1.06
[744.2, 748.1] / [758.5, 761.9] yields 0.96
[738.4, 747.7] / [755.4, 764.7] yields 0.99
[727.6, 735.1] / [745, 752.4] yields 1.08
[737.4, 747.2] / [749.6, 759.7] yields 1.04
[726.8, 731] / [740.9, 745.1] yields 1.08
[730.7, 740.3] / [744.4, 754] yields 1.05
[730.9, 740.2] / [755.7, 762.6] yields 1.02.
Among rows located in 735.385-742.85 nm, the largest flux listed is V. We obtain 33.67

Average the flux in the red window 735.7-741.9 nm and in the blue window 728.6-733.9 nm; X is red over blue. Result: 1.05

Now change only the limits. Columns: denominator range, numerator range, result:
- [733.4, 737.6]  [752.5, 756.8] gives 1.06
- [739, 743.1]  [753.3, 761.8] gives 1.02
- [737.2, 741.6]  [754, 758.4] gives 1.05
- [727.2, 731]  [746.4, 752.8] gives 1.11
